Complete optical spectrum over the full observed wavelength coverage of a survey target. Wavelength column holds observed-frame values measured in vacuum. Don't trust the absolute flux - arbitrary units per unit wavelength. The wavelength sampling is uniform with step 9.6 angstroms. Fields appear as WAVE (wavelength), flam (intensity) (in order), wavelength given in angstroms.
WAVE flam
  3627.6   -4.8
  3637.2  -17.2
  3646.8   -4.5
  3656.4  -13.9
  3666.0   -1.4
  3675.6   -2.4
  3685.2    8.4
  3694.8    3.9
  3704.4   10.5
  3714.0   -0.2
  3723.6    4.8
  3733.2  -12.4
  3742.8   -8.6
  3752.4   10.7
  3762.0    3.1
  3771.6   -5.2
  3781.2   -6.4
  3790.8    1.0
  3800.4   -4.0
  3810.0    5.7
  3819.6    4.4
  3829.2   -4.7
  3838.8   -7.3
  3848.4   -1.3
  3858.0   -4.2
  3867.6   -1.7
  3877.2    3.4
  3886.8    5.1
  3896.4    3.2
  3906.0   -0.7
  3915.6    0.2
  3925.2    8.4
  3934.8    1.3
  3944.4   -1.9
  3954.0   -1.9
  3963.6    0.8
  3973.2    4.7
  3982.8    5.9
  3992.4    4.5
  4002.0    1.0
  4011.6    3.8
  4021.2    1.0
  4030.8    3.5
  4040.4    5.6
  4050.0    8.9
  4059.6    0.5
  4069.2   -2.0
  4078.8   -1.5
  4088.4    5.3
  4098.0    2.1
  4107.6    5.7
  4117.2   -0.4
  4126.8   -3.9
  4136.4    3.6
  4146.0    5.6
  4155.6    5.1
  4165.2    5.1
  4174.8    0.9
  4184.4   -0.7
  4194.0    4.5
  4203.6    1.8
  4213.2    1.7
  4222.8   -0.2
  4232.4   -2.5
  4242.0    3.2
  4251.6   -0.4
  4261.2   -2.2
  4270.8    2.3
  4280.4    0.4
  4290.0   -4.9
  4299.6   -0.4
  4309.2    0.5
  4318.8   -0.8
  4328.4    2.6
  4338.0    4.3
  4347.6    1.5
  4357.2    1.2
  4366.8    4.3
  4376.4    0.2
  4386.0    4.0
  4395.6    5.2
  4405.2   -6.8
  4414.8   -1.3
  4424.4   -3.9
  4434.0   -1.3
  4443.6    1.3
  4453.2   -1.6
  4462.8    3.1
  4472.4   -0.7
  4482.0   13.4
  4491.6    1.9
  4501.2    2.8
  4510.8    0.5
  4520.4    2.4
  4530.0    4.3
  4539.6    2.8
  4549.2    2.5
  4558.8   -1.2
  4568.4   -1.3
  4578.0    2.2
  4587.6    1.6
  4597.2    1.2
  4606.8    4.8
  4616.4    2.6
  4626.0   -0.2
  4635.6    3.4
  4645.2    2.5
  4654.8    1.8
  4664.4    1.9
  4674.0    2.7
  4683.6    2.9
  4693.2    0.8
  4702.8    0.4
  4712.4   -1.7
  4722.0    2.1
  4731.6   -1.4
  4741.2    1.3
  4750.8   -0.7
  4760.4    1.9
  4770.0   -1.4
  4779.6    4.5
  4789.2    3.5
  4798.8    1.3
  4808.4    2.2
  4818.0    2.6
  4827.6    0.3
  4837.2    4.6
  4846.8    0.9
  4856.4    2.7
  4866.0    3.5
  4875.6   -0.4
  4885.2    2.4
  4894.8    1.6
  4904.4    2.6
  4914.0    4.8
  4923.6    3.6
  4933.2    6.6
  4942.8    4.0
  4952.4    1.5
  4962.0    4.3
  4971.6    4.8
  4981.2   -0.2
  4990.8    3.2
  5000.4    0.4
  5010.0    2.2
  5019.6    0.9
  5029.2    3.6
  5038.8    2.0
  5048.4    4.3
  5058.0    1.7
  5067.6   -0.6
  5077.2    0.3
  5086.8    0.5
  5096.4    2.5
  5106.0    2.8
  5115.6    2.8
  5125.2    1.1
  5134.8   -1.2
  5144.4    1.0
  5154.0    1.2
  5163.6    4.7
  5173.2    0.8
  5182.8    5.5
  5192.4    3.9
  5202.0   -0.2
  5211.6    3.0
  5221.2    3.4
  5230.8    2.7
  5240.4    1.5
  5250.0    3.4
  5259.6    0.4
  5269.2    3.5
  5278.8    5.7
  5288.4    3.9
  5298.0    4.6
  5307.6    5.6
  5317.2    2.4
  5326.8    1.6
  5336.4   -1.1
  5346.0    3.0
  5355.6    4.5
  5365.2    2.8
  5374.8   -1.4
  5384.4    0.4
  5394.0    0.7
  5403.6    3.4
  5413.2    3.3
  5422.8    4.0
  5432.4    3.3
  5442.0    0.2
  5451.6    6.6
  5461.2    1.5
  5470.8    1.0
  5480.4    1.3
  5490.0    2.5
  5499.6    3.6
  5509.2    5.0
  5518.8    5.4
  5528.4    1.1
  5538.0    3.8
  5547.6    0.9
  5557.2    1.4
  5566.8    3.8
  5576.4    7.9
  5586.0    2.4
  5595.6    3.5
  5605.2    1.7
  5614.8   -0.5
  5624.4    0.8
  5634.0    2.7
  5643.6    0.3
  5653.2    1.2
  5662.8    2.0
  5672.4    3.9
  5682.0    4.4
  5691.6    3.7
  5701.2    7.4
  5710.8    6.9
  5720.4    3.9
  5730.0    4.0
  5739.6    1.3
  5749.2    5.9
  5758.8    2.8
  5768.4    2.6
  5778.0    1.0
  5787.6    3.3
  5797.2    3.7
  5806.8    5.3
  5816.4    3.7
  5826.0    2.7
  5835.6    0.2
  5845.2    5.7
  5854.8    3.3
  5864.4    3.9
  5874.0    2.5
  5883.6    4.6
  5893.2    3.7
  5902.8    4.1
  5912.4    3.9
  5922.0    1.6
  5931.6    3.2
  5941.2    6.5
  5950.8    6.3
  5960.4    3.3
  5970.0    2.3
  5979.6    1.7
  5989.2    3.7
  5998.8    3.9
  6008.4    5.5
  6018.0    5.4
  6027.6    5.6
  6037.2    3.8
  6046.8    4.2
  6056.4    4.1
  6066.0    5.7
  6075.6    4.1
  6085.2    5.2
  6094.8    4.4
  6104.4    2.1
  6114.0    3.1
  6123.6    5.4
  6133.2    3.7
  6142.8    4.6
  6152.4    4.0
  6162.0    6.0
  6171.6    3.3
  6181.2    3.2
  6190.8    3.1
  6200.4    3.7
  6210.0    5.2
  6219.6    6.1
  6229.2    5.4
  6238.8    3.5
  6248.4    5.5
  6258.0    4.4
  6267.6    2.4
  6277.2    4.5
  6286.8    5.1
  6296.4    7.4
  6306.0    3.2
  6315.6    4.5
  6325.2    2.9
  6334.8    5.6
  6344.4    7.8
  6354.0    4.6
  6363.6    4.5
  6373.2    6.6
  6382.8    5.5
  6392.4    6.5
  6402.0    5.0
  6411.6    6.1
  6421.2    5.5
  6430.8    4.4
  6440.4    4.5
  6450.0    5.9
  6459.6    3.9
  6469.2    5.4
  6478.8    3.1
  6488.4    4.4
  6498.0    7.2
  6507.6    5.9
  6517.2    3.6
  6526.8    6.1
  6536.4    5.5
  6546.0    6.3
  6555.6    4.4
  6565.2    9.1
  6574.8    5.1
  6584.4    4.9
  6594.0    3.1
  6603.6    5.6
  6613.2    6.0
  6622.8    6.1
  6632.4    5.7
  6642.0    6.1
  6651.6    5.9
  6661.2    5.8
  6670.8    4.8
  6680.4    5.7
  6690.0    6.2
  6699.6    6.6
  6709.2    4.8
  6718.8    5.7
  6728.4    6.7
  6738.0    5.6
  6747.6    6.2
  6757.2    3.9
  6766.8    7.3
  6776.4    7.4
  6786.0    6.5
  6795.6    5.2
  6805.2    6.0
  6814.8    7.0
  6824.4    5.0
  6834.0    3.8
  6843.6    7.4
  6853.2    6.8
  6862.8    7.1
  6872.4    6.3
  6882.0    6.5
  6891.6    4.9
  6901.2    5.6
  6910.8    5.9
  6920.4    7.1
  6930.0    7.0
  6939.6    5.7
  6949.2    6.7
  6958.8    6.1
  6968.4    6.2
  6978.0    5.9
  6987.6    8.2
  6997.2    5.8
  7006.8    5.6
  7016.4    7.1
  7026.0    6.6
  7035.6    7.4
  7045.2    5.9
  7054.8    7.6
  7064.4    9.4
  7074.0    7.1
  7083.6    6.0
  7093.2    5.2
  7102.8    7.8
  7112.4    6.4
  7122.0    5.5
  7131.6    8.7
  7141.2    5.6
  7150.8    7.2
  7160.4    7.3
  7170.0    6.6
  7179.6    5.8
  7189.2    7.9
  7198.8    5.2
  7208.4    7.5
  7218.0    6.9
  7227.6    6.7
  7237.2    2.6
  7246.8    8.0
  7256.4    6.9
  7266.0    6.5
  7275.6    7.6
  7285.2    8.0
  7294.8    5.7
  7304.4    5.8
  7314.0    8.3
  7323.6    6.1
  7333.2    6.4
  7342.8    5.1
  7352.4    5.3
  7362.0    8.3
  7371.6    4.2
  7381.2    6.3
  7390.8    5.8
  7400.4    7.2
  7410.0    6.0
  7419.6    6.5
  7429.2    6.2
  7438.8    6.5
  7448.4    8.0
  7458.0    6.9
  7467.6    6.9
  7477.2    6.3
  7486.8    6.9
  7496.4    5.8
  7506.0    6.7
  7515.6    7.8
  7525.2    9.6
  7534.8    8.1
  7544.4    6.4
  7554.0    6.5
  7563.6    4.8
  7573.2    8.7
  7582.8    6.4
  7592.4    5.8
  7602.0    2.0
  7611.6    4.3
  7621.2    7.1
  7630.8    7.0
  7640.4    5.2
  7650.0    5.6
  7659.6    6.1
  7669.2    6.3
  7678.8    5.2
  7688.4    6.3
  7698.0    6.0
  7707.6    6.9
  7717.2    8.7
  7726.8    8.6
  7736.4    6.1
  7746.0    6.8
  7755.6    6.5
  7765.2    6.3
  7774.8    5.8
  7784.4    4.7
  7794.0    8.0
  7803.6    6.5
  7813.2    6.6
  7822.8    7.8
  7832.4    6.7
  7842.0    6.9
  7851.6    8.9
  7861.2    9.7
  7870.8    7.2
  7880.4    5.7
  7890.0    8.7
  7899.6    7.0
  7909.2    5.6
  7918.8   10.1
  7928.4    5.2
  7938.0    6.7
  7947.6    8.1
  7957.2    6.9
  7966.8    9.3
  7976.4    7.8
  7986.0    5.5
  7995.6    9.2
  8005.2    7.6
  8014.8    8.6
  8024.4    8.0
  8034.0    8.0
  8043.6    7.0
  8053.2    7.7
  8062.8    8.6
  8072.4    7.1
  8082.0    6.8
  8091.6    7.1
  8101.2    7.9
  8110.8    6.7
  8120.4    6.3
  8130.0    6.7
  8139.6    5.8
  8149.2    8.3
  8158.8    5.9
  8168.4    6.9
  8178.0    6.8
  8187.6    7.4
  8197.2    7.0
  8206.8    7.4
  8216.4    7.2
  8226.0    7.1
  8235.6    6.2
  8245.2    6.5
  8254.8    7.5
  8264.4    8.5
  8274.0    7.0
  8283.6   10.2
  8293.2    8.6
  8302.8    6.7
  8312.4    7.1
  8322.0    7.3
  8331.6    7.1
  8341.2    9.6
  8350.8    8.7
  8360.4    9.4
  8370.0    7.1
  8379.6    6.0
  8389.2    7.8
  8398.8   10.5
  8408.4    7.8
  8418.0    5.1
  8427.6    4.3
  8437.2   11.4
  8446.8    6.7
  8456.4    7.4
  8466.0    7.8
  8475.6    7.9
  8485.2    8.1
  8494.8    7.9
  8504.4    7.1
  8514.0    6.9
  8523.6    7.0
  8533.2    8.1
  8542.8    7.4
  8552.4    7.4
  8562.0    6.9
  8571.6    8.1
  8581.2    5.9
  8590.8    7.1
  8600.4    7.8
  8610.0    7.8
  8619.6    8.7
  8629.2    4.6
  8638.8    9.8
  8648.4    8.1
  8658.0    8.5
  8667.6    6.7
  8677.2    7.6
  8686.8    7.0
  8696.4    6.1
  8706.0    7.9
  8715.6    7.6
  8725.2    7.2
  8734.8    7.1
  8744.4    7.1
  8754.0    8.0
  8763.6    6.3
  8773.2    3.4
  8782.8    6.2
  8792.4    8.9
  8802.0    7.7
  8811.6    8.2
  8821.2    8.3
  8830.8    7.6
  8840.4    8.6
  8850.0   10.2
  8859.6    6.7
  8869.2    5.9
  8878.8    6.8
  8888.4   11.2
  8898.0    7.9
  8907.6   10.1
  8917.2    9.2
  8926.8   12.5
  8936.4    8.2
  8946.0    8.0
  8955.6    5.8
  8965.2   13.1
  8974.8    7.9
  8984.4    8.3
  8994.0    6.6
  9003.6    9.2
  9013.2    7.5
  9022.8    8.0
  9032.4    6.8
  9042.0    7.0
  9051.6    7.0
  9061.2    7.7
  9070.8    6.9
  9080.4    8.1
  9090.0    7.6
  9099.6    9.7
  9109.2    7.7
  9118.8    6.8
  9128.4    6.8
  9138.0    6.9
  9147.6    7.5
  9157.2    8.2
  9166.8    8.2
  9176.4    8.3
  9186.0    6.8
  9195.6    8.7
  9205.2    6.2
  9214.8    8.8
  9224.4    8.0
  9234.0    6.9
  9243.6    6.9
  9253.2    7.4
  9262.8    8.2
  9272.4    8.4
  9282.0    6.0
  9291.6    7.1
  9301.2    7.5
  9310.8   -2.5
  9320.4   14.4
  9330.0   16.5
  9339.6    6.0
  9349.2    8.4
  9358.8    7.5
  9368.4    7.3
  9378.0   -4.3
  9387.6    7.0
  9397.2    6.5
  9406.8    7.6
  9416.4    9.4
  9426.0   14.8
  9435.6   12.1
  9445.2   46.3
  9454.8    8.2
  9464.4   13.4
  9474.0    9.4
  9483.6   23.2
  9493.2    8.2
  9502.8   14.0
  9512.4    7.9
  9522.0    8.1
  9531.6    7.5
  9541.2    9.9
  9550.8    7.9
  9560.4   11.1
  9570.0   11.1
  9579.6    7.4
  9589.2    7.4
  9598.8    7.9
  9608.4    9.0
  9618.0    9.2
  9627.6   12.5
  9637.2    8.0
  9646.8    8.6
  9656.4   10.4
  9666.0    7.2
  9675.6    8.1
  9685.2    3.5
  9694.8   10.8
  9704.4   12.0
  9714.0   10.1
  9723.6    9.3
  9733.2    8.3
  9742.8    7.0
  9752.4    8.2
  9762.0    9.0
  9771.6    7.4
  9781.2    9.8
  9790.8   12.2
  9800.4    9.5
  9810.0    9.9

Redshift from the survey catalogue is 0.505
